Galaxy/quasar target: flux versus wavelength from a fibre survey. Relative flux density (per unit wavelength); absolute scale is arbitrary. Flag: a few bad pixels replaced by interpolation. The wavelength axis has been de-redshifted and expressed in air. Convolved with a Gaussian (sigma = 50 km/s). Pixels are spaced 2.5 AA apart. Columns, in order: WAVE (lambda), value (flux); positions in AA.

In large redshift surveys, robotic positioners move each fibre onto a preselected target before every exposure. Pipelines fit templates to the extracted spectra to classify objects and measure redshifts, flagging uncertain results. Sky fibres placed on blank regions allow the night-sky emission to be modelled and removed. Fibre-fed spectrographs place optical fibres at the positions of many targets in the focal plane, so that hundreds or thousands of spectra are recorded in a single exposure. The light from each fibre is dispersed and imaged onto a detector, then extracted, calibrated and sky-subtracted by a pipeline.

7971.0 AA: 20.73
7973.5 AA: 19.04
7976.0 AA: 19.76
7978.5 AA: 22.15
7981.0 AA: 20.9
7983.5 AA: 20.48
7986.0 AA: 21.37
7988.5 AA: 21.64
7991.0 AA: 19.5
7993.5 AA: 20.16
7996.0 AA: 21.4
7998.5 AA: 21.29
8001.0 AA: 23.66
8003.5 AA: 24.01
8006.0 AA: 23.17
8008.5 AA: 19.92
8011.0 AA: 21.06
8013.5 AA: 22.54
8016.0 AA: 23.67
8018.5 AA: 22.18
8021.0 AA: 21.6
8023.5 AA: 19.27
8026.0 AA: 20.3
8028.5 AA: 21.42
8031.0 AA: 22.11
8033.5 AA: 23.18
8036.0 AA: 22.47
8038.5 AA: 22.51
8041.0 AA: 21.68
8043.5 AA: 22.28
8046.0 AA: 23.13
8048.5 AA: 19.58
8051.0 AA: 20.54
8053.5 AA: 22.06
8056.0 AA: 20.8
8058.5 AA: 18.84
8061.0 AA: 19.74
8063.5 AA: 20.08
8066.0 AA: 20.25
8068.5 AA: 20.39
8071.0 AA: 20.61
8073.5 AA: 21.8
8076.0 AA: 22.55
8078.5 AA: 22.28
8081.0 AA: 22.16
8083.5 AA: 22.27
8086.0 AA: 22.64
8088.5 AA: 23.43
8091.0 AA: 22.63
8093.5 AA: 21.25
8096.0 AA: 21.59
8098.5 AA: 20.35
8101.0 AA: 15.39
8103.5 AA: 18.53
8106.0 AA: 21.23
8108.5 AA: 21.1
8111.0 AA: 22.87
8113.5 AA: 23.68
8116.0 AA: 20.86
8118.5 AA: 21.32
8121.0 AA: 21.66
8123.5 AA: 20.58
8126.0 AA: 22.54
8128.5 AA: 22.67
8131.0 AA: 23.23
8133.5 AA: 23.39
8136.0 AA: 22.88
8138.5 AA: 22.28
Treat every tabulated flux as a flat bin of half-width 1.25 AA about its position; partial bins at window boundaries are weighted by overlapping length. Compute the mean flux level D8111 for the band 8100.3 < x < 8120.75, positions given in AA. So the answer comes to 20.8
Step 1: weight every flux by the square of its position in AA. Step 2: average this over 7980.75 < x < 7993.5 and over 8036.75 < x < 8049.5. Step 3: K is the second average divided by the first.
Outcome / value 1.1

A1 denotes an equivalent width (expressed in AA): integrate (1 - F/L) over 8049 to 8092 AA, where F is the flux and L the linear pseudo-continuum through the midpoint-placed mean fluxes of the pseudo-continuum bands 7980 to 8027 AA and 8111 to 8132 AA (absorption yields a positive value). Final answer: 1.03 AA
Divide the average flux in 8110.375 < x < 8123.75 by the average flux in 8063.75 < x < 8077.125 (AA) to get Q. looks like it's 1.0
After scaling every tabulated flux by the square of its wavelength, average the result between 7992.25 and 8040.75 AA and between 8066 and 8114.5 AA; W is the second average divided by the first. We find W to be 0.99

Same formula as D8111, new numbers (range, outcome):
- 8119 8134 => 22.2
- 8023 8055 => 21.6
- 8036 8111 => 21.1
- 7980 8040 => 21.7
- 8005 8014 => 21.6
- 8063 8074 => 20.6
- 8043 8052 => 21.3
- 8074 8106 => 21.3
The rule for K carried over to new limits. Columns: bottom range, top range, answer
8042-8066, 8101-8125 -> 1.03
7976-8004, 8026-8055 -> 1.03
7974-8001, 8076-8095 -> 1.09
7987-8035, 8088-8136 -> 1.02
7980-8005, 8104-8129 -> 1.04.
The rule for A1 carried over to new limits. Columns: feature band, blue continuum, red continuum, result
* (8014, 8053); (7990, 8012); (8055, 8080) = -1.0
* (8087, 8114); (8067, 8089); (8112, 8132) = 1.2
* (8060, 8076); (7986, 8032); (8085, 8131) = 0.6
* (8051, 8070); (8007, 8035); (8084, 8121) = 1.0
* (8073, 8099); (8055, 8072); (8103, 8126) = -1.8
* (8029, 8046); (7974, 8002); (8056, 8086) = -1.1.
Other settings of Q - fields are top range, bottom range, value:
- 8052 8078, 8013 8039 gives 0.95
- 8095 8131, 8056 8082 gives 1.01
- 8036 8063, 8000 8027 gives 0.96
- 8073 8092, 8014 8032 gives 1.04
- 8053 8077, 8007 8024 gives 0.96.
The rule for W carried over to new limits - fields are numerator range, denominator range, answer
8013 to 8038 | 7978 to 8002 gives 1.04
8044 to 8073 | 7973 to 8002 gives 1.00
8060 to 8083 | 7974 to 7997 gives 1.04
